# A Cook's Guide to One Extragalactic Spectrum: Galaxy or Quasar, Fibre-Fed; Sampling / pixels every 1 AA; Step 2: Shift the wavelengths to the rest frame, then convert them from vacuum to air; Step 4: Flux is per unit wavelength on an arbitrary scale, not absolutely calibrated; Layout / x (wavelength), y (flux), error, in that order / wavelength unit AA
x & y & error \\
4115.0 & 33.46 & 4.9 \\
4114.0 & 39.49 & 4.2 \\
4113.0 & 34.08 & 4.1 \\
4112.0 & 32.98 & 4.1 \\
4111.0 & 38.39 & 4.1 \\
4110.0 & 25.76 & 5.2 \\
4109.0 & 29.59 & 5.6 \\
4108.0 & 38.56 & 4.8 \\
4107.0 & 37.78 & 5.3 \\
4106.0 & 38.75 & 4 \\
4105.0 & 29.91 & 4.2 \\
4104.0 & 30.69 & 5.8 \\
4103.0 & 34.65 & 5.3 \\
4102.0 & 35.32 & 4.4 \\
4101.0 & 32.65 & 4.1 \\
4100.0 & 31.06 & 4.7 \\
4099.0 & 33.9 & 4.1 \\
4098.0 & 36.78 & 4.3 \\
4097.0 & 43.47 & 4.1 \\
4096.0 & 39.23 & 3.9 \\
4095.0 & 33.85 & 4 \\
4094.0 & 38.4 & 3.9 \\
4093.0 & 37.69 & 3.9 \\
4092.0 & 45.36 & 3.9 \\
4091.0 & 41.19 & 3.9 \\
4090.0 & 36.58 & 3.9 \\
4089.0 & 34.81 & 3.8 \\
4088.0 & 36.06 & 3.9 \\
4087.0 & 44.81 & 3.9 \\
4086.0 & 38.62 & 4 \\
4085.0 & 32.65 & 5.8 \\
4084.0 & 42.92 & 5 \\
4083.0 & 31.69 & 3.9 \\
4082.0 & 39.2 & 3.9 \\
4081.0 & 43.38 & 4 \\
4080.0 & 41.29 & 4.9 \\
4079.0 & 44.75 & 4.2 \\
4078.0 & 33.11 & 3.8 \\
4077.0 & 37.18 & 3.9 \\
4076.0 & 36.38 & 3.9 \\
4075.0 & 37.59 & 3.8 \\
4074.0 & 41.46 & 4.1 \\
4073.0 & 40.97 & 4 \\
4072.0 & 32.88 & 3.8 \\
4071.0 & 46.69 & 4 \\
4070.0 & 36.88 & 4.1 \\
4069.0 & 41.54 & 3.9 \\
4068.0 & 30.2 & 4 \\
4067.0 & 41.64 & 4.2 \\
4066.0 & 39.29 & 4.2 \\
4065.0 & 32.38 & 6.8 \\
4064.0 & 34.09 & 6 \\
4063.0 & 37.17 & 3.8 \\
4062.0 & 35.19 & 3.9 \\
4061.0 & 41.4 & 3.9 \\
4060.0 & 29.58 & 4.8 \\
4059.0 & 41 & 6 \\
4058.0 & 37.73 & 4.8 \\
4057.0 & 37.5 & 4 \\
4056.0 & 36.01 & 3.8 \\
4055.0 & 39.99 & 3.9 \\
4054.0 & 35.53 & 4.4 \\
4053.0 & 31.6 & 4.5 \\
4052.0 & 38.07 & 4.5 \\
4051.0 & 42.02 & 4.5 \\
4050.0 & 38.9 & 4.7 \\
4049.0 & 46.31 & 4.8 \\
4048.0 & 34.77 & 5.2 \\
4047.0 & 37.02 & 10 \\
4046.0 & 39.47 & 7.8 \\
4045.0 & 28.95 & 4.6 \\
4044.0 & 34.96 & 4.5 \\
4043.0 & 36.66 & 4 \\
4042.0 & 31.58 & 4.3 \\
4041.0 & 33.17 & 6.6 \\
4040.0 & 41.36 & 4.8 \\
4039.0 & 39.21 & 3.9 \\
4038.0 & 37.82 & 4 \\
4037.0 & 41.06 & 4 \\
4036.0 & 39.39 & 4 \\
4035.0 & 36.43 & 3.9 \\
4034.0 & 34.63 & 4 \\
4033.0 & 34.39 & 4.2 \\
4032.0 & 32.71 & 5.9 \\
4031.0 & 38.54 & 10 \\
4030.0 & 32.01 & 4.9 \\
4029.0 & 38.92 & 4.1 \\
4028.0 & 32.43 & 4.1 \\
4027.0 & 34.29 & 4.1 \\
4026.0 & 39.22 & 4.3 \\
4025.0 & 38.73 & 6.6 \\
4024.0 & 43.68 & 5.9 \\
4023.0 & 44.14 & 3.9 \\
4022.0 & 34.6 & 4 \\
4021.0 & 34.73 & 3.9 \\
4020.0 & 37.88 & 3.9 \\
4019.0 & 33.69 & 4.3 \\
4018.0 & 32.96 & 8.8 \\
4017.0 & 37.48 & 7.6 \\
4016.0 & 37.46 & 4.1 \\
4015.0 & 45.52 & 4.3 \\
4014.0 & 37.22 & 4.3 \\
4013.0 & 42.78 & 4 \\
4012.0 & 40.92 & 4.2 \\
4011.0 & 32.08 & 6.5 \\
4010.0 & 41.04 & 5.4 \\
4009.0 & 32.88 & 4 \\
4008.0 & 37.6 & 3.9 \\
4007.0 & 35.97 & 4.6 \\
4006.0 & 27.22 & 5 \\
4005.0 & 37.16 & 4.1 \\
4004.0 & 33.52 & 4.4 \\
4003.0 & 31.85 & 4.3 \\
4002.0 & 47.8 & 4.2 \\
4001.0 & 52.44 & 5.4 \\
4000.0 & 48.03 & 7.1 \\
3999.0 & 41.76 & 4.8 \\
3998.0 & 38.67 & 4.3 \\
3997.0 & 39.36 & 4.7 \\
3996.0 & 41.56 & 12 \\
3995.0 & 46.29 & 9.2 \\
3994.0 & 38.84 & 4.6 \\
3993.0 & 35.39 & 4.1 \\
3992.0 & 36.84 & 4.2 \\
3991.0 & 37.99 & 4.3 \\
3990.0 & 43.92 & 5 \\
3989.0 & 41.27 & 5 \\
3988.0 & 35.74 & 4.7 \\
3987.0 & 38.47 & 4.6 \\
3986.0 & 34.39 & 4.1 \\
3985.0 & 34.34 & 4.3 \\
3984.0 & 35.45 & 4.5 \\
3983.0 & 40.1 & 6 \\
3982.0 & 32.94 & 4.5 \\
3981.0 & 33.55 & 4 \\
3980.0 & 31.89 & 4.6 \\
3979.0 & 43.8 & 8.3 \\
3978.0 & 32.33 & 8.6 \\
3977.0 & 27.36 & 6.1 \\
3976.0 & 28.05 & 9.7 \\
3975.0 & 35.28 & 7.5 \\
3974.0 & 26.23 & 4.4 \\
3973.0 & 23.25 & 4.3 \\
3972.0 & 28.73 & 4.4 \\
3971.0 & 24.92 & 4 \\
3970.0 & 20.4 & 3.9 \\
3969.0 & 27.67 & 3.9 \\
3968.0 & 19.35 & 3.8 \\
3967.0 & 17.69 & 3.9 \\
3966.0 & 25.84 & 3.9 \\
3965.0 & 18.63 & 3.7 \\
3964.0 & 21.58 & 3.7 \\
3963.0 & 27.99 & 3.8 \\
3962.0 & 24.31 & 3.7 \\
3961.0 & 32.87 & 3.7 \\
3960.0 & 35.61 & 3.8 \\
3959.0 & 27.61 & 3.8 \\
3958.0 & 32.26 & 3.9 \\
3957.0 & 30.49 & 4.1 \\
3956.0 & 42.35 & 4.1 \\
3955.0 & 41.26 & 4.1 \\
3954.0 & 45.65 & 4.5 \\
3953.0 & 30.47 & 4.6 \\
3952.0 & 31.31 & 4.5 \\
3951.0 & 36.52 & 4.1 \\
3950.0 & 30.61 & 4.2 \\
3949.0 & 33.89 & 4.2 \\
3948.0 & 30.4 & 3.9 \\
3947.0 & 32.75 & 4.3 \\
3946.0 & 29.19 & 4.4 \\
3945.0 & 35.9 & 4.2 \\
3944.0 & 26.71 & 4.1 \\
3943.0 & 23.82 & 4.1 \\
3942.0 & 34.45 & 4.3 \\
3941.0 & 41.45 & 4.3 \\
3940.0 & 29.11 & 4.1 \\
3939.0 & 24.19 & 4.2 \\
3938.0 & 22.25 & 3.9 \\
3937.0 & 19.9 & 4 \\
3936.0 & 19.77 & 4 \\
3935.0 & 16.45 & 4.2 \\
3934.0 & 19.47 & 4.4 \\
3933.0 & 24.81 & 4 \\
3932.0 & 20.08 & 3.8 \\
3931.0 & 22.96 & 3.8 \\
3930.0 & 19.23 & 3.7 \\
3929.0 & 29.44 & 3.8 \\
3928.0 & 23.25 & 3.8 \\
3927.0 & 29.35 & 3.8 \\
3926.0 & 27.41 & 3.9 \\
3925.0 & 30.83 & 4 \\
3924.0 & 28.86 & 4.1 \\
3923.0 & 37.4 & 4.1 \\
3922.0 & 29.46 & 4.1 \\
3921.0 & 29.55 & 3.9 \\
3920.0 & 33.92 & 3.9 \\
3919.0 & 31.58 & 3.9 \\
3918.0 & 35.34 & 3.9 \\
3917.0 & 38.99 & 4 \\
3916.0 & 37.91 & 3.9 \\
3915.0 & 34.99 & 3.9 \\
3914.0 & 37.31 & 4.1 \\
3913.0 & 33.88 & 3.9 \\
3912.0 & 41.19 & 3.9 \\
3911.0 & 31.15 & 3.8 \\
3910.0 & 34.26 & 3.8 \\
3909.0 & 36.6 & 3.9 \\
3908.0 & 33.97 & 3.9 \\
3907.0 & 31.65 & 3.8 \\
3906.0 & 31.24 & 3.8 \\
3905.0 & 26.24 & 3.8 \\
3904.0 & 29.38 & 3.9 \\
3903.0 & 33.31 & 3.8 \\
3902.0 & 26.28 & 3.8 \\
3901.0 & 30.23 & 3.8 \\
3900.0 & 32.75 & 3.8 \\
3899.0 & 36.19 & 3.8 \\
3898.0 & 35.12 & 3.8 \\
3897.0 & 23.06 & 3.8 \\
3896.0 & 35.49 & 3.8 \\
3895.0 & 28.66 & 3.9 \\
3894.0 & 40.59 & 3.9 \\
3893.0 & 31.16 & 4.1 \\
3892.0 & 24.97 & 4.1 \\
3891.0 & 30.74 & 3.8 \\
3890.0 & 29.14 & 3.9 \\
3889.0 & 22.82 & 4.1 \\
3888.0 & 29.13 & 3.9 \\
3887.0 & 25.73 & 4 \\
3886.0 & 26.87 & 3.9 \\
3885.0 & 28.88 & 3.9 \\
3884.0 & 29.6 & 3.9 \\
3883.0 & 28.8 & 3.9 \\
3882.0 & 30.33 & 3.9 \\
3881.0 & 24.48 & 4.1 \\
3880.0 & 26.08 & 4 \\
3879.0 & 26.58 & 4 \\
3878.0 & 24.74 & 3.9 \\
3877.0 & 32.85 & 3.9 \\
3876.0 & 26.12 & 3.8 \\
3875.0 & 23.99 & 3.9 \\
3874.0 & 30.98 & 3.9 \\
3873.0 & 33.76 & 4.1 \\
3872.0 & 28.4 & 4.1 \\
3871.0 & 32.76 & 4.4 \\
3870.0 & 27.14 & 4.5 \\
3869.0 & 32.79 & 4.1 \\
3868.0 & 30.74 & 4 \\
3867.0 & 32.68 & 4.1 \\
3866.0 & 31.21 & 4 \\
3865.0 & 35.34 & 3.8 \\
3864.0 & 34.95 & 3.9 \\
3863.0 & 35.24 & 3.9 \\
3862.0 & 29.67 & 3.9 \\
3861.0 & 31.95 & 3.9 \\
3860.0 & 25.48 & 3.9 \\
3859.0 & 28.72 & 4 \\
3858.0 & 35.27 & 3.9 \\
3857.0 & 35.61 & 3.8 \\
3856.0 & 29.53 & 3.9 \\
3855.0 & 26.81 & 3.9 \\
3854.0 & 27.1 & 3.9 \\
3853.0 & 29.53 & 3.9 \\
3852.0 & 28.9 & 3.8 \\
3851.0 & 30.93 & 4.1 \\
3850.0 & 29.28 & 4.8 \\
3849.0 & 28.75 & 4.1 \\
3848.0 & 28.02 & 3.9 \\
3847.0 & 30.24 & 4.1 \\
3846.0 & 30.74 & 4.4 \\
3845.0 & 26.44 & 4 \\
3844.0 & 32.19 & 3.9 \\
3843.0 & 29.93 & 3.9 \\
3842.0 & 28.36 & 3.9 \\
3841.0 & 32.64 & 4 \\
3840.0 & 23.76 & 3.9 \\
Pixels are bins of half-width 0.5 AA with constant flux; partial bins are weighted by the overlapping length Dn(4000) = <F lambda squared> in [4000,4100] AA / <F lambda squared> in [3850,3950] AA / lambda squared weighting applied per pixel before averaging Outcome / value 1.36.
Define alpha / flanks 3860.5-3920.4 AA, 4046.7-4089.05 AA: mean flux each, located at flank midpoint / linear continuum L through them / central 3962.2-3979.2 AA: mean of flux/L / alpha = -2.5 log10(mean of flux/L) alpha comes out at 0.30 mag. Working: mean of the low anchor 31.2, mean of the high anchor 38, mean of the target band 26.1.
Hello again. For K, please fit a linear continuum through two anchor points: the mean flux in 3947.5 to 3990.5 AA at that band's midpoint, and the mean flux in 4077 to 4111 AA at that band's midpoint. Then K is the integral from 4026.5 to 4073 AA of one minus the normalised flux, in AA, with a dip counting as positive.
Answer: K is -2.52 AA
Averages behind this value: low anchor 31.6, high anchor 36.8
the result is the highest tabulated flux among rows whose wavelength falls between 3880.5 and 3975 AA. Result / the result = 45.65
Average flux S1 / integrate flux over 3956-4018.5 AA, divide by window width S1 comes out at 34.3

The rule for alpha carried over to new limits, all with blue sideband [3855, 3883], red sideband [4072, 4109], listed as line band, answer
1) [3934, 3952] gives 0.15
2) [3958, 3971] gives 0.30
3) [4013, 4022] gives -0.07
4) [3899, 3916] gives -0.05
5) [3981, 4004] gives -0.15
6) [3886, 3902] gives 0.03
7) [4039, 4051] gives -0.03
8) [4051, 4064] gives -0.02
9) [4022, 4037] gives -0.05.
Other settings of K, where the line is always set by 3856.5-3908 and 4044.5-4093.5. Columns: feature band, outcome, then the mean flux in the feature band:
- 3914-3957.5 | 3.0 AA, 30.2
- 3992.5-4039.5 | -3.2 AA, 38.1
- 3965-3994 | 2.1 AA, 31.8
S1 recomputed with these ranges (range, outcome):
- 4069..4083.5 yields 38.9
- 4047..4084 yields 38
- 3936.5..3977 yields 29.2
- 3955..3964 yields 31.7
